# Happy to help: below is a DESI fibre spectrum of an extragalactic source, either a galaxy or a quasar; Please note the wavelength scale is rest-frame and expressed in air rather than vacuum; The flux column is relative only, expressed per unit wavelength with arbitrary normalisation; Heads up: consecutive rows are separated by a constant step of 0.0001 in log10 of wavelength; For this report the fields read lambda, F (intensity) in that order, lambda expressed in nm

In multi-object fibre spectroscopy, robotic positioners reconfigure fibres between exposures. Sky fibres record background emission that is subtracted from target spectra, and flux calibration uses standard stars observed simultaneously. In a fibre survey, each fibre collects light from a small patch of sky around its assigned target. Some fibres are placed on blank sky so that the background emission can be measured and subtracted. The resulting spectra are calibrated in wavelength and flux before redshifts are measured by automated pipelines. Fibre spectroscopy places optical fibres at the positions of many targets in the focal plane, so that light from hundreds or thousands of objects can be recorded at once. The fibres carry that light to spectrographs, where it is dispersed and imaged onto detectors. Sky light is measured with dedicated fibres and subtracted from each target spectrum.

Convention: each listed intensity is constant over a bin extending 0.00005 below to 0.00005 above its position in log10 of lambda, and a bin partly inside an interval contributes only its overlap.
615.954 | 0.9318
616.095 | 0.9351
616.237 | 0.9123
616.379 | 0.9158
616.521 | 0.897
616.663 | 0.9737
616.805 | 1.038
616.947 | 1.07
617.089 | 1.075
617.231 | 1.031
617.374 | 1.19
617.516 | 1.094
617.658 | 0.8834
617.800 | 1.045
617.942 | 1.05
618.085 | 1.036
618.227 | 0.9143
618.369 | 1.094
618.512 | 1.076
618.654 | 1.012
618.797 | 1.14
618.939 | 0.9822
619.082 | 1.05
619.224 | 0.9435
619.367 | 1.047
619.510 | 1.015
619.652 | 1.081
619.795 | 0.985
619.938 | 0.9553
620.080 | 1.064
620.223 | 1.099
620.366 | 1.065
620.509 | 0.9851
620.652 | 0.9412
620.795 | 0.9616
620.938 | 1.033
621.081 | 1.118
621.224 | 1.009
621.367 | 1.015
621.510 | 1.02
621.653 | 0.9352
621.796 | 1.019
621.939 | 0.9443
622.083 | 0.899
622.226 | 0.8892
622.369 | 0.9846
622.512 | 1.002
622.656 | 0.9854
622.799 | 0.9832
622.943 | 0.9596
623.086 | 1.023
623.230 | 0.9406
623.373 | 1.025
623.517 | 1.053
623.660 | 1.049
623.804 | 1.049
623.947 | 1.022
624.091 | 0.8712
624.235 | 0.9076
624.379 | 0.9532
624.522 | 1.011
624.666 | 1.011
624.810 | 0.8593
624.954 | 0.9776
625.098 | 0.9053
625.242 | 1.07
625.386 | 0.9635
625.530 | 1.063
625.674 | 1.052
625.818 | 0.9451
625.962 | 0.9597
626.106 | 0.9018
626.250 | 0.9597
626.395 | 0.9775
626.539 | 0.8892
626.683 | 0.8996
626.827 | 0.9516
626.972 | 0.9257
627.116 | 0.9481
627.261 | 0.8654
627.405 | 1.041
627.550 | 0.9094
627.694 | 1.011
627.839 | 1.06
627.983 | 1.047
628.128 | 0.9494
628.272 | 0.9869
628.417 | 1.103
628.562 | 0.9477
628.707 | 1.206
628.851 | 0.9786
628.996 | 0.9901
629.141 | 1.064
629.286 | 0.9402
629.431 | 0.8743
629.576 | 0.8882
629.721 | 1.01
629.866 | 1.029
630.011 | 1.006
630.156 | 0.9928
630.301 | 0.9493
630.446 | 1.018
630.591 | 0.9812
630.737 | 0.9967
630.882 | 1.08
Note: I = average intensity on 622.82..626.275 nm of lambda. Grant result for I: 0.981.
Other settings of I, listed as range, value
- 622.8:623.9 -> 1.01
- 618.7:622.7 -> 1.01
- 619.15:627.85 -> 0.983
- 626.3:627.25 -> 0.928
